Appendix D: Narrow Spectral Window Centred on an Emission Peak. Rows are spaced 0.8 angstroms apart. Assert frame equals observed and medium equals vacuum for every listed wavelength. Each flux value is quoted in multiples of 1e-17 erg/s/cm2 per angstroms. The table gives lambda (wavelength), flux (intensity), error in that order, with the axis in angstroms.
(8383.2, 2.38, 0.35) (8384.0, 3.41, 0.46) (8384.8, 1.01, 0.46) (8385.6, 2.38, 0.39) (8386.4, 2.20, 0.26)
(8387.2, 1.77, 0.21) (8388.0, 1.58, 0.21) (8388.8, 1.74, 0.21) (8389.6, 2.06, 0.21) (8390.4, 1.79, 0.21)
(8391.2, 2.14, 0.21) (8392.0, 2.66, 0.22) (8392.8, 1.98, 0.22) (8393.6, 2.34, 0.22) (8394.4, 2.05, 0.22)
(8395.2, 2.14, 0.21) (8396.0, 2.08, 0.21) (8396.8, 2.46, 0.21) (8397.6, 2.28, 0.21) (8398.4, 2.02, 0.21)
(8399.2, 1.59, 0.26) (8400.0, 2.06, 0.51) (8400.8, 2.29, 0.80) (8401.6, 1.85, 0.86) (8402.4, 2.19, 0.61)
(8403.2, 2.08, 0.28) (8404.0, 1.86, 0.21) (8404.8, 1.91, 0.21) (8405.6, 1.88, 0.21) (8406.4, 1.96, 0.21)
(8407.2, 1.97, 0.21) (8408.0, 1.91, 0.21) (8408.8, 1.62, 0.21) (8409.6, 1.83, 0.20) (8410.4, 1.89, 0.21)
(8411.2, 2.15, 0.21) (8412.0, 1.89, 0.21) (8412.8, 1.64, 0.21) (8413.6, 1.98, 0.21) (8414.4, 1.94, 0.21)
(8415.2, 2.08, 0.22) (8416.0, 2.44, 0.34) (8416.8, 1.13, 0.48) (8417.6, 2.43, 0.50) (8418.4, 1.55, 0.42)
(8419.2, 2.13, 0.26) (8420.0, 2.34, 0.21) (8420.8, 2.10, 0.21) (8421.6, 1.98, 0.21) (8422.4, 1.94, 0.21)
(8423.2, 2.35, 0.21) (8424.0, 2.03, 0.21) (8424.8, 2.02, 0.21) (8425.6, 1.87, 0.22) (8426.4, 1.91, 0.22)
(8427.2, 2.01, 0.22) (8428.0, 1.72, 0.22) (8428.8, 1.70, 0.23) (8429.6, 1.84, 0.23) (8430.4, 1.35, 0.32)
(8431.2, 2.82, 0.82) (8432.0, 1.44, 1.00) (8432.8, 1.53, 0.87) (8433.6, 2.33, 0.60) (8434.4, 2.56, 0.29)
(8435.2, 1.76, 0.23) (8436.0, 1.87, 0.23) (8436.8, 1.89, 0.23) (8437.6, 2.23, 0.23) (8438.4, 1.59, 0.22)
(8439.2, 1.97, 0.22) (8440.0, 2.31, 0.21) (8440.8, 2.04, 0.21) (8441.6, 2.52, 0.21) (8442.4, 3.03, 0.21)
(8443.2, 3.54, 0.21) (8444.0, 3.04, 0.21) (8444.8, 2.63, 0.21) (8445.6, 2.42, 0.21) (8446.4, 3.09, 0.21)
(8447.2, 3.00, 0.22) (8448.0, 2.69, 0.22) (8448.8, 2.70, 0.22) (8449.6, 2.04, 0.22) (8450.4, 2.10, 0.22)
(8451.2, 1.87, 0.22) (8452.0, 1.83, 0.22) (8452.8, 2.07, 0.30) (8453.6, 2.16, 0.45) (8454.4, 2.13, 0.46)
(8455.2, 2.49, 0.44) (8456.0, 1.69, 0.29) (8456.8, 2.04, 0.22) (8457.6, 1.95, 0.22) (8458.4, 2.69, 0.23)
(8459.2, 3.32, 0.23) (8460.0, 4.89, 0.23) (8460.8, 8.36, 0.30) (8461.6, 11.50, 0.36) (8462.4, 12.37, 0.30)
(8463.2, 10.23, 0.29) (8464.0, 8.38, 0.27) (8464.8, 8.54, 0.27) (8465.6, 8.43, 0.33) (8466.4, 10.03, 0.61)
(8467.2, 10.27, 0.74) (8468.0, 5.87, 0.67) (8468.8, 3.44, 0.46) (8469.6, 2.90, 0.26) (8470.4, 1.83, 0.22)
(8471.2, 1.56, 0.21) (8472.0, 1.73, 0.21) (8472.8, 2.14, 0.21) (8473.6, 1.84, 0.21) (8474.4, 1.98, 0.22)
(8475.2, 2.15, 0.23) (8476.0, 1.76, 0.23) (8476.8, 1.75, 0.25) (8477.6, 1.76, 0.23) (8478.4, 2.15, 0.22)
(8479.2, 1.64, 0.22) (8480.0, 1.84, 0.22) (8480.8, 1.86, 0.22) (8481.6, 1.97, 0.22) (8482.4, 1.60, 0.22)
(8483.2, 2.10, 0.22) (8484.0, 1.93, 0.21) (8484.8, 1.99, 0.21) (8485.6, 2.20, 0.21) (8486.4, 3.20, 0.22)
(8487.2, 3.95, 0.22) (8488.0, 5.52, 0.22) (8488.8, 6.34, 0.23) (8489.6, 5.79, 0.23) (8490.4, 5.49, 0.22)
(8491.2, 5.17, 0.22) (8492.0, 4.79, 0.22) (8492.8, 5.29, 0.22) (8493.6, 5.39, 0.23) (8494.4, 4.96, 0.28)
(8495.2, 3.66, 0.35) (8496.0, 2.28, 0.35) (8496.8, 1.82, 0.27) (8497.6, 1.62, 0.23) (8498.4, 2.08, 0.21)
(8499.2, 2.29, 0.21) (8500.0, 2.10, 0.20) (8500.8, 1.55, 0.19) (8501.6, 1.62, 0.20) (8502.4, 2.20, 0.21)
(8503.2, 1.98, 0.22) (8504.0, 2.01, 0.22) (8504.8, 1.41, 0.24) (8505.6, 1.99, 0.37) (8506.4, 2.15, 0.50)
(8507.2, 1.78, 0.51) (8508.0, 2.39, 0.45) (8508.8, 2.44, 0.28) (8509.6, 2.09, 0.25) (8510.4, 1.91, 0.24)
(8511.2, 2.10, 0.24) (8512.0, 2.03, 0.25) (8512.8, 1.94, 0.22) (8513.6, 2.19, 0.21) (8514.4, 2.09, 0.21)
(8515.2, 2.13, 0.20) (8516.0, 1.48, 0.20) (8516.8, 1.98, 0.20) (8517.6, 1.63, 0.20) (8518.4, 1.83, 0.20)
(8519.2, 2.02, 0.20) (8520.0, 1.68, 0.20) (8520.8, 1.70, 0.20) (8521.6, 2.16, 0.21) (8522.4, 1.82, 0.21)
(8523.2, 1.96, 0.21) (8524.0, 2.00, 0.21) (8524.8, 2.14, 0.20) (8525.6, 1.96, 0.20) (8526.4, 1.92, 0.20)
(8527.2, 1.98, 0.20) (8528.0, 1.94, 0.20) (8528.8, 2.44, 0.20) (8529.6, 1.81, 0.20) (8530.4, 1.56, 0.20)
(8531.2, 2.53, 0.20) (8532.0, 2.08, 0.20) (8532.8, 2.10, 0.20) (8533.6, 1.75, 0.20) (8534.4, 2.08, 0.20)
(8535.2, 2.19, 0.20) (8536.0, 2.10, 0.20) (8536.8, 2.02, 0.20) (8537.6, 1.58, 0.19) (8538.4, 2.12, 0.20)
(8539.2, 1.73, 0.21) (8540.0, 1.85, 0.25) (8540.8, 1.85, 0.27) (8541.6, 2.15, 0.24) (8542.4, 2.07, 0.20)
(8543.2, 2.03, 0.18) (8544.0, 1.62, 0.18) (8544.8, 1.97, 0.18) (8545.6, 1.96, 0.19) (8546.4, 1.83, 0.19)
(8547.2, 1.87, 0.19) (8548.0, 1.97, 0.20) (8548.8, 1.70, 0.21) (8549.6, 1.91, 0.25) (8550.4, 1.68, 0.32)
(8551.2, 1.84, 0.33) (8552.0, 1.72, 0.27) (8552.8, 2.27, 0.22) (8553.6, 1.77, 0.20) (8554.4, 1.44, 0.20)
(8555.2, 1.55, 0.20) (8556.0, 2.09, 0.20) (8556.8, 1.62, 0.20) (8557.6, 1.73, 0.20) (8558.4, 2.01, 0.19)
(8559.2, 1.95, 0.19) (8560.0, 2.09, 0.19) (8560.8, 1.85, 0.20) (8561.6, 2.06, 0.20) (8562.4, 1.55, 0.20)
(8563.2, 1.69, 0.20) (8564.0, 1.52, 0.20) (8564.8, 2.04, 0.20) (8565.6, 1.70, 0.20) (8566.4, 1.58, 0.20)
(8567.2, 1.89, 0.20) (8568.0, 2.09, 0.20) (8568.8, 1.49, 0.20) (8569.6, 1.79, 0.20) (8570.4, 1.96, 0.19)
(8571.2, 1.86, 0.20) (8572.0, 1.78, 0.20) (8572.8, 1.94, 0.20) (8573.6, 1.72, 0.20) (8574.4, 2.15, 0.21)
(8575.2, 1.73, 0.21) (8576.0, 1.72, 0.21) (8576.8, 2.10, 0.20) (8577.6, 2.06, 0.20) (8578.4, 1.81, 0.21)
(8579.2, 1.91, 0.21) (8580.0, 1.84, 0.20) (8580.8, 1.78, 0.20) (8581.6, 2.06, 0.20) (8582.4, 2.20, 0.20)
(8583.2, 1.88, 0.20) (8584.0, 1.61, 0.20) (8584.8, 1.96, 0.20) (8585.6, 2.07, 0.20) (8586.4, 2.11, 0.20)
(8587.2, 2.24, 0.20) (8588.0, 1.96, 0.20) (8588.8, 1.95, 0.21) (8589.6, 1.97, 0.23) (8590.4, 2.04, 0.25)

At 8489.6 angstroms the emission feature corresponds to [N II]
